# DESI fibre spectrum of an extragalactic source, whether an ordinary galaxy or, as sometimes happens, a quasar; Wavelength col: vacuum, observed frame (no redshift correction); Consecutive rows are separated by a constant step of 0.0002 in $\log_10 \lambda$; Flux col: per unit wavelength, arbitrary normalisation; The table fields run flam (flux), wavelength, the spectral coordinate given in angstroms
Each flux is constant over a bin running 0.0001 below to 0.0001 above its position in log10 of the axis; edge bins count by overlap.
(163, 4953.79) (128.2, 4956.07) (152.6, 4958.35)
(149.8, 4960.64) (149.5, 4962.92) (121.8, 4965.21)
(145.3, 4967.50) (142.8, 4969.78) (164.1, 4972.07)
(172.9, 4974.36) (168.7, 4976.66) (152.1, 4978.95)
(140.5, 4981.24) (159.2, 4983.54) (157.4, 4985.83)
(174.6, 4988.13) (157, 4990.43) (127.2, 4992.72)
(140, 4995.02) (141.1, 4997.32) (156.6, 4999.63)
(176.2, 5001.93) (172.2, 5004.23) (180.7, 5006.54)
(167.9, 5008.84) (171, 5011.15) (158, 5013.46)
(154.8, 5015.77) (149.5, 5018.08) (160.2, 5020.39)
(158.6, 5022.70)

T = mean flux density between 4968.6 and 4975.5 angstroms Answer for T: 160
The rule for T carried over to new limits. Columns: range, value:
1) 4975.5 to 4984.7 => 155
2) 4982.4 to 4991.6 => 162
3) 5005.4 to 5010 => 174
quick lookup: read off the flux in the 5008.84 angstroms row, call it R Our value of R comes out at 167.9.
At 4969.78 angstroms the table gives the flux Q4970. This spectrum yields 142.8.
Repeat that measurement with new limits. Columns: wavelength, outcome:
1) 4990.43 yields 157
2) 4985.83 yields 157.4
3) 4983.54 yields 159.2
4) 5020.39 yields 160.2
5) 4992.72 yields 127.2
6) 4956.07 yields 128.2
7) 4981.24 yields 140.5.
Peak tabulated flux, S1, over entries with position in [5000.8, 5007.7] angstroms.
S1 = 180.7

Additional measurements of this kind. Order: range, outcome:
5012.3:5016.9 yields 158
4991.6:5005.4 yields 176.2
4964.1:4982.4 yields 172.9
